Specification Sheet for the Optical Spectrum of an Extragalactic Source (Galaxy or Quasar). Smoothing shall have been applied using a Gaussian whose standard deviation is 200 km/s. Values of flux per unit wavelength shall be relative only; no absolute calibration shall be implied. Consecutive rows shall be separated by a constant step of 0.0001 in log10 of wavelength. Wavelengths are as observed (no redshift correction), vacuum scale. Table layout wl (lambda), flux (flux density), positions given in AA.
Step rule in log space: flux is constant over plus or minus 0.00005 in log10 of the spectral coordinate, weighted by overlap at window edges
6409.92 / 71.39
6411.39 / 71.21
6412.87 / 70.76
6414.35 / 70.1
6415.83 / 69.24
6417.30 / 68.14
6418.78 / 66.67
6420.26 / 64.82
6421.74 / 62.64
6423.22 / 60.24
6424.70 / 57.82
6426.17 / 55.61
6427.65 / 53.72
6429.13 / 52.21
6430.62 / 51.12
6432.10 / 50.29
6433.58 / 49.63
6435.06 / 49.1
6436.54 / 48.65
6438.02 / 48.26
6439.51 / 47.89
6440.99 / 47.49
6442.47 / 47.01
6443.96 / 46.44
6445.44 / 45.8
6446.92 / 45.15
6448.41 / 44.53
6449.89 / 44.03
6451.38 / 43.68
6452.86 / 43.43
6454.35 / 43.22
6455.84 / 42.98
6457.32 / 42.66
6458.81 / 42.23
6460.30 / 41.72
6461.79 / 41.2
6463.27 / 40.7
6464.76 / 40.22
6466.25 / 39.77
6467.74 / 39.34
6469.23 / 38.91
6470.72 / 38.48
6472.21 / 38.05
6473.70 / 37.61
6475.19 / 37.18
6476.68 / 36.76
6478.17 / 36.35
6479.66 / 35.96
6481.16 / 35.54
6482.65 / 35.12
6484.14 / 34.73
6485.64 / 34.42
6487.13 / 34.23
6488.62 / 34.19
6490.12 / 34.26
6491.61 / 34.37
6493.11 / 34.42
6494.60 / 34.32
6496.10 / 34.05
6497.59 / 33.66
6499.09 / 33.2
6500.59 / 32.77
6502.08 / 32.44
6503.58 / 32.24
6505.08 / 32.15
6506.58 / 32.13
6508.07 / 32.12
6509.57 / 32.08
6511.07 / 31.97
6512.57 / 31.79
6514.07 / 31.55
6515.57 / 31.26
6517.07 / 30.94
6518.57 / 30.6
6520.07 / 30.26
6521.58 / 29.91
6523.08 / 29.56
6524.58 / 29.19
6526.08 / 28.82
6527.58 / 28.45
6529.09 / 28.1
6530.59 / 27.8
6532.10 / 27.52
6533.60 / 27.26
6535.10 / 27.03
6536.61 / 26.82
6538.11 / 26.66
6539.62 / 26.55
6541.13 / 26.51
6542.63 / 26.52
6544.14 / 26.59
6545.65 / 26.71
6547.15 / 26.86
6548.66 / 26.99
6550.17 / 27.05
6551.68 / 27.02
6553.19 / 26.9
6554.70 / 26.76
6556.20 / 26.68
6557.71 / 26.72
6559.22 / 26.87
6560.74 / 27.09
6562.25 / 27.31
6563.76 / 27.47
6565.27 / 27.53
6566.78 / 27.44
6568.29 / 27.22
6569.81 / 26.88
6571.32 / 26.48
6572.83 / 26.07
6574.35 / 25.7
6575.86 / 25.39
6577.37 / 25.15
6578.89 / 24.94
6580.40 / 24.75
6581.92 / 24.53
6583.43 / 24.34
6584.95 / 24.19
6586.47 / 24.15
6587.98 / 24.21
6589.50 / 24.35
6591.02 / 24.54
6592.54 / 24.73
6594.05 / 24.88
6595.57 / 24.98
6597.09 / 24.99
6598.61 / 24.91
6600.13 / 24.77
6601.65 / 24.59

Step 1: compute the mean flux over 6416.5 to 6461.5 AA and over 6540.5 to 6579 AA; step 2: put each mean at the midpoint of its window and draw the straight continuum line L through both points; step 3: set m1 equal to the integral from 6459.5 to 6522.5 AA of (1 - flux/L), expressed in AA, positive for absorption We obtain 8.2 AA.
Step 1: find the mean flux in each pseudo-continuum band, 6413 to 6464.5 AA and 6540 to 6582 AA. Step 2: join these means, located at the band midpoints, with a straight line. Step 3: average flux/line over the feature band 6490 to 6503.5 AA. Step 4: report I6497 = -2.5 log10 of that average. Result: 0.17 mag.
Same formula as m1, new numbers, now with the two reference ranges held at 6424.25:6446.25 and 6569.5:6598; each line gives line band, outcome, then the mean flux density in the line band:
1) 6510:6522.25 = 1.8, 31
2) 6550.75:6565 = 1.1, 27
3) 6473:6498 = 3.8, 35.1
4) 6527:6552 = 4.1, 27.1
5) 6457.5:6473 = 1.7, 40.1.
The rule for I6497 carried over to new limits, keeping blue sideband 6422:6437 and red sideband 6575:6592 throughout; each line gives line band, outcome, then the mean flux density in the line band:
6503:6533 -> 0.21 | 30.4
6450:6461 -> 0.13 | 42.9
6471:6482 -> 0.21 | 36.8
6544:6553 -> 0.16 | 26.9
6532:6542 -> 0.23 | 26.9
